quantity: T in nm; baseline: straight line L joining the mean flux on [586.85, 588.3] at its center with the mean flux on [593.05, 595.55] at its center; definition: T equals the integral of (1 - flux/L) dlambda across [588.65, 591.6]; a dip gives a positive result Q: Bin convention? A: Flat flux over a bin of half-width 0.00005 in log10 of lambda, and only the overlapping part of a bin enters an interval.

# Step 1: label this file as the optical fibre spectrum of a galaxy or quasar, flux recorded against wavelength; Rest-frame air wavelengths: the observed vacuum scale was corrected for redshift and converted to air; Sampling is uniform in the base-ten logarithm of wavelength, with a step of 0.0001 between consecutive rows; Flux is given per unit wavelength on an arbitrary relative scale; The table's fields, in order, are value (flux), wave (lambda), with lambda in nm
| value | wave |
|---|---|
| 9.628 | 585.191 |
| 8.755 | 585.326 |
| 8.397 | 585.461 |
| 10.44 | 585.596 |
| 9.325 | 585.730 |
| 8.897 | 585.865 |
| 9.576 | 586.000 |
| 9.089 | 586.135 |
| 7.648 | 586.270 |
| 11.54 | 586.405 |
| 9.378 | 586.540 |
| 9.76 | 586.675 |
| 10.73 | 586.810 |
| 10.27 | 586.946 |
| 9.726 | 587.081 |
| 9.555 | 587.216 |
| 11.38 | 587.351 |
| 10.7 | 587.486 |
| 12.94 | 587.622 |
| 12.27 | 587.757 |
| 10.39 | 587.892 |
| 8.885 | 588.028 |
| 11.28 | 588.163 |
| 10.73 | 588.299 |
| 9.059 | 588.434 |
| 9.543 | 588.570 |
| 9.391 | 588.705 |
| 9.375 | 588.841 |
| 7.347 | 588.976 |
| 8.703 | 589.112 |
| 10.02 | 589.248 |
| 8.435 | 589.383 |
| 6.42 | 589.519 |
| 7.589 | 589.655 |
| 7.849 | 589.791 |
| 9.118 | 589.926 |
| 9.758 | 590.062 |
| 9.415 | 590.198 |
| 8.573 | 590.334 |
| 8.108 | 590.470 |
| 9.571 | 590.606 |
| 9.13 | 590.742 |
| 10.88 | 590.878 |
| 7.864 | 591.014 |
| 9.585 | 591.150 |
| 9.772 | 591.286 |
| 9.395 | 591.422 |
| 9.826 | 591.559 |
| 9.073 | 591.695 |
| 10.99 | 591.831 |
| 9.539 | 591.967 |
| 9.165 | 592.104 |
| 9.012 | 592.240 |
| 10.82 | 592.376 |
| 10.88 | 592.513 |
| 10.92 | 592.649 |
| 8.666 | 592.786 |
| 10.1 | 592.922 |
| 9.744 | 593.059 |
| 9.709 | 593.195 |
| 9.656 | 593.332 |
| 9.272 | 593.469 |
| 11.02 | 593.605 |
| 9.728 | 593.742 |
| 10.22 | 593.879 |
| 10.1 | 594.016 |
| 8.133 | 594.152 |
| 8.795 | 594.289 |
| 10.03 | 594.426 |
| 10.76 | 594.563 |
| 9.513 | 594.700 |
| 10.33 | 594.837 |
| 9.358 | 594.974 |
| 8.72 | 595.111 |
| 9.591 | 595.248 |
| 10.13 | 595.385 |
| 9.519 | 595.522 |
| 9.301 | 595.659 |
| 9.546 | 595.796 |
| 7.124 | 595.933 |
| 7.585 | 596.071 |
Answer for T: 0.41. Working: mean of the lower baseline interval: 10.7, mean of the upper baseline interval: 9.7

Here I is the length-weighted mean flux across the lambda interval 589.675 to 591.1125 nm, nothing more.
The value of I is 8.99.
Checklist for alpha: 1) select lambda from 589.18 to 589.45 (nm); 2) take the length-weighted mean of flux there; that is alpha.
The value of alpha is 9.25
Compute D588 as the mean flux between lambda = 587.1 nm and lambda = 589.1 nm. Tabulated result 10.2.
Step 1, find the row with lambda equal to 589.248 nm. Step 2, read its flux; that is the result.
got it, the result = 10.02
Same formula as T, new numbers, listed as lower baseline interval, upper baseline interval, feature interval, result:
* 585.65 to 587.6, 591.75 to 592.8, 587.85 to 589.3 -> 0.07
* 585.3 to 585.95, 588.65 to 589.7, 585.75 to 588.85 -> -0.45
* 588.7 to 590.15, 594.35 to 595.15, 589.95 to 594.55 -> -0.21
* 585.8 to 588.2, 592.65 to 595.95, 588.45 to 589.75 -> 0.19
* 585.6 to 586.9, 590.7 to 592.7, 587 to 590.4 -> 0.05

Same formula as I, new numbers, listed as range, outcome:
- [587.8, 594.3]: 9.42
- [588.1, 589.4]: 9.42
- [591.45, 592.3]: 9.59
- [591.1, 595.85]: 9.74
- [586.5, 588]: 10.6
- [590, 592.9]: 9.58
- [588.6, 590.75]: 8.68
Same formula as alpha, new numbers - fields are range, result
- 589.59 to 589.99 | 8.19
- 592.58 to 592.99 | 9.91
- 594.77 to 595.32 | 9.5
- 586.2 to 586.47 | 9.57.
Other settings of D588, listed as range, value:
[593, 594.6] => 9.74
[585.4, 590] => 9.58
